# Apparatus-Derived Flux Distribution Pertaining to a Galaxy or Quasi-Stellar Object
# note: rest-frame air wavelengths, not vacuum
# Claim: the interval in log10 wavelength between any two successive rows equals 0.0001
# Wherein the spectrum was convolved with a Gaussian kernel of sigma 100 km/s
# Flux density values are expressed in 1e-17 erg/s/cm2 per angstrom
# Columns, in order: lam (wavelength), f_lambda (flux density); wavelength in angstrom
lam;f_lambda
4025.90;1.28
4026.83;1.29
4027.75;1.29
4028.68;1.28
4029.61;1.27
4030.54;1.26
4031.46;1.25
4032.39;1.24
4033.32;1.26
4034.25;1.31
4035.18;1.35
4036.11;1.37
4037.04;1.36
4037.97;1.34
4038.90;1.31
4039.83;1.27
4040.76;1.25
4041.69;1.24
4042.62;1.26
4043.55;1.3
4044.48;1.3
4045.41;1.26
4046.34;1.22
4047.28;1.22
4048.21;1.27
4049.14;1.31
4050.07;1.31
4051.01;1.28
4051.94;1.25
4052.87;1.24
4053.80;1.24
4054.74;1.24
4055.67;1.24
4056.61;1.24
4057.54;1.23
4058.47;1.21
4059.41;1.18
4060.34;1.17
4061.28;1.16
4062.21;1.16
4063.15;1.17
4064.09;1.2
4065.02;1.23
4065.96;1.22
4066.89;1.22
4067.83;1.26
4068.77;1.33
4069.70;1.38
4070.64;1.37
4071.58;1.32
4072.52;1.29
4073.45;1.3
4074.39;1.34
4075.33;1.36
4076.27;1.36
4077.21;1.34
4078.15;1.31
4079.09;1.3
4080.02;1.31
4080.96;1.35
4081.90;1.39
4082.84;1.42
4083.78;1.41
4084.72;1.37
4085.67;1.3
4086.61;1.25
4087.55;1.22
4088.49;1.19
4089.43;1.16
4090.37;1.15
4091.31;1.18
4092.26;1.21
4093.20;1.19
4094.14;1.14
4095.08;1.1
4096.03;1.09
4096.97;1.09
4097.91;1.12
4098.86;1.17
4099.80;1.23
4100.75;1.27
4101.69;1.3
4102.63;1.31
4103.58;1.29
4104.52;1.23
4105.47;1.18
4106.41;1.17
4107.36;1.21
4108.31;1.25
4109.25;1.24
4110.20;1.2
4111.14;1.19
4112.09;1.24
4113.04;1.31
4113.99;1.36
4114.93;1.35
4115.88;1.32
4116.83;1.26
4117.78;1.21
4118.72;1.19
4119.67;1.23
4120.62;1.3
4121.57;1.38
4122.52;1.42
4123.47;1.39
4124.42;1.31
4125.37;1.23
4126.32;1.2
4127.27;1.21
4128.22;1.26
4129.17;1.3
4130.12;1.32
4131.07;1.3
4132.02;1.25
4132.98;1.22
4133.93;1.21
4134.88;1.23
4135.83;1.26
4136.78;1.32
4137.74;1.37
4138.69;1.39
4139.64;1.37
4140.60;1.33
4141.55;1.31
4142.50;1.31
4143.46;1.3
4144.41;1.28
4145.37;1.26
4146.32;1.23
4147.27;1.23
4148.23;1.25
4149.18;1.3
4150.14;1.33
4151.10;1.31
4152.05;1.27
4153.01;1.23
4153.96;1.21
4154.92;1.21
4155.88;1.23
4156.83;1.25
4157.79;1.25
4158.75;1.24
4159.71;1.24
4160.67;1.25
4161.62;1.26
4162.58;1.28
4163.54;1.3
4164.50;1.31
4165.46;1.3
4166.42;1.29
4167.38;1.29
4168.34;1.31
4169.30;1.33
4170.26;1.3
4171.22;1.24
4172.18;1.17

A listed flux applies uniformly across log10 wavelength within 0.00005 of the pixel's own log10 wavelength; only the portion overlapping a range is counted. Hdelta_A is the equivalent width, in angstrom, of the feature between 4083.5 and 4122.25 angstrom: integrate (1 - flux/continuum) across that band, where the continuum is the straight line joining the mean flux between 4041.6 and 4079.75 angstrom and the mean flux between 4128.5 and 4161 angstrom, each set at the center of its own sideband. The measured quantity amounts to 1.1 angstrom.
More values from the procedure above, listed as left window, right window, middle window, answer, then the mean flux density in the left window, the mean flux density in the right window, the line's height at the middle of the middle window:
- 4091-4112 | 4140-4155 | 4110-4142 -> -1.2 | 1.2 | 1.27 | 1.24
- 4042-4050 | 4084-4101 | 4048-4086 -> -1.5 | 1.27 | 1.19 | 1.23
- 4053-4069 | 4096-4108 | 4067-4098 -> -1.5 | 1.22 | 1.21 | 1.21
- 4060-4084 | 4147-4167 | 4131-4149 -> -0.2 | 1.29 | 1.26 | 1.27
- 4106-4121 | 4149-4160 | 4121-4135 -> -0.3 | 1.25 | 1.25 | 1.25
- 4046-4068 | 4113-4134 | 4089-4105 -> 0.9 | 1.23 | 1.28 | 1.26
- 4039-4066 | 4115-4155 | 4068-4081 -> -0.8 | 1.24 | 1.28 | 1.25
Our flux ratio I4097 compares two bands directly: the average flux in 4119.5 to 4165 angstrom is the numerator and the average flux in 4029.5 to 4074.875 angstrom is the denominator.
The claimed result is 1.0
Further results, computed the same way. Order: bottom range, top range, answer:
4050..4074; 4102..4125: 1.02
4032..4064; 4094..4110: 0.96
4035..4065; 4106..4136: 1.01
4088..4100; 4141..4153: 1.11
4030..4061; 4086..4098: 0.92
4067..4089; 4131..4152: 0.97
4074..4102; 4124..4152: 1.02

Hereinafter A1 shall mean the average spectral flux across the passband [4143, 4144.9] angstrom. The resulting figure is 1.29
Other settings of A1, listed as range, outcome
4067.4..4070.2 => 1.33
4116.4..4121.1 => 1.24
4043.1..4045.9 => 1.29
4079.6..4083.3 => 1.37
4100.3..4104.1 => 1.29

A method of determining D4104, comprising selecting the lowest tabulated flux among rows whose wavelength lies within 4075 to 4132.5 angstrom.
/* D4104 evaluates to 1.09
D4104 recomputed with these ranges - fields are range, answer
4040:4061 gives 1.17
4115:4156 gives 1.19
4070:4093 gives 1.15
